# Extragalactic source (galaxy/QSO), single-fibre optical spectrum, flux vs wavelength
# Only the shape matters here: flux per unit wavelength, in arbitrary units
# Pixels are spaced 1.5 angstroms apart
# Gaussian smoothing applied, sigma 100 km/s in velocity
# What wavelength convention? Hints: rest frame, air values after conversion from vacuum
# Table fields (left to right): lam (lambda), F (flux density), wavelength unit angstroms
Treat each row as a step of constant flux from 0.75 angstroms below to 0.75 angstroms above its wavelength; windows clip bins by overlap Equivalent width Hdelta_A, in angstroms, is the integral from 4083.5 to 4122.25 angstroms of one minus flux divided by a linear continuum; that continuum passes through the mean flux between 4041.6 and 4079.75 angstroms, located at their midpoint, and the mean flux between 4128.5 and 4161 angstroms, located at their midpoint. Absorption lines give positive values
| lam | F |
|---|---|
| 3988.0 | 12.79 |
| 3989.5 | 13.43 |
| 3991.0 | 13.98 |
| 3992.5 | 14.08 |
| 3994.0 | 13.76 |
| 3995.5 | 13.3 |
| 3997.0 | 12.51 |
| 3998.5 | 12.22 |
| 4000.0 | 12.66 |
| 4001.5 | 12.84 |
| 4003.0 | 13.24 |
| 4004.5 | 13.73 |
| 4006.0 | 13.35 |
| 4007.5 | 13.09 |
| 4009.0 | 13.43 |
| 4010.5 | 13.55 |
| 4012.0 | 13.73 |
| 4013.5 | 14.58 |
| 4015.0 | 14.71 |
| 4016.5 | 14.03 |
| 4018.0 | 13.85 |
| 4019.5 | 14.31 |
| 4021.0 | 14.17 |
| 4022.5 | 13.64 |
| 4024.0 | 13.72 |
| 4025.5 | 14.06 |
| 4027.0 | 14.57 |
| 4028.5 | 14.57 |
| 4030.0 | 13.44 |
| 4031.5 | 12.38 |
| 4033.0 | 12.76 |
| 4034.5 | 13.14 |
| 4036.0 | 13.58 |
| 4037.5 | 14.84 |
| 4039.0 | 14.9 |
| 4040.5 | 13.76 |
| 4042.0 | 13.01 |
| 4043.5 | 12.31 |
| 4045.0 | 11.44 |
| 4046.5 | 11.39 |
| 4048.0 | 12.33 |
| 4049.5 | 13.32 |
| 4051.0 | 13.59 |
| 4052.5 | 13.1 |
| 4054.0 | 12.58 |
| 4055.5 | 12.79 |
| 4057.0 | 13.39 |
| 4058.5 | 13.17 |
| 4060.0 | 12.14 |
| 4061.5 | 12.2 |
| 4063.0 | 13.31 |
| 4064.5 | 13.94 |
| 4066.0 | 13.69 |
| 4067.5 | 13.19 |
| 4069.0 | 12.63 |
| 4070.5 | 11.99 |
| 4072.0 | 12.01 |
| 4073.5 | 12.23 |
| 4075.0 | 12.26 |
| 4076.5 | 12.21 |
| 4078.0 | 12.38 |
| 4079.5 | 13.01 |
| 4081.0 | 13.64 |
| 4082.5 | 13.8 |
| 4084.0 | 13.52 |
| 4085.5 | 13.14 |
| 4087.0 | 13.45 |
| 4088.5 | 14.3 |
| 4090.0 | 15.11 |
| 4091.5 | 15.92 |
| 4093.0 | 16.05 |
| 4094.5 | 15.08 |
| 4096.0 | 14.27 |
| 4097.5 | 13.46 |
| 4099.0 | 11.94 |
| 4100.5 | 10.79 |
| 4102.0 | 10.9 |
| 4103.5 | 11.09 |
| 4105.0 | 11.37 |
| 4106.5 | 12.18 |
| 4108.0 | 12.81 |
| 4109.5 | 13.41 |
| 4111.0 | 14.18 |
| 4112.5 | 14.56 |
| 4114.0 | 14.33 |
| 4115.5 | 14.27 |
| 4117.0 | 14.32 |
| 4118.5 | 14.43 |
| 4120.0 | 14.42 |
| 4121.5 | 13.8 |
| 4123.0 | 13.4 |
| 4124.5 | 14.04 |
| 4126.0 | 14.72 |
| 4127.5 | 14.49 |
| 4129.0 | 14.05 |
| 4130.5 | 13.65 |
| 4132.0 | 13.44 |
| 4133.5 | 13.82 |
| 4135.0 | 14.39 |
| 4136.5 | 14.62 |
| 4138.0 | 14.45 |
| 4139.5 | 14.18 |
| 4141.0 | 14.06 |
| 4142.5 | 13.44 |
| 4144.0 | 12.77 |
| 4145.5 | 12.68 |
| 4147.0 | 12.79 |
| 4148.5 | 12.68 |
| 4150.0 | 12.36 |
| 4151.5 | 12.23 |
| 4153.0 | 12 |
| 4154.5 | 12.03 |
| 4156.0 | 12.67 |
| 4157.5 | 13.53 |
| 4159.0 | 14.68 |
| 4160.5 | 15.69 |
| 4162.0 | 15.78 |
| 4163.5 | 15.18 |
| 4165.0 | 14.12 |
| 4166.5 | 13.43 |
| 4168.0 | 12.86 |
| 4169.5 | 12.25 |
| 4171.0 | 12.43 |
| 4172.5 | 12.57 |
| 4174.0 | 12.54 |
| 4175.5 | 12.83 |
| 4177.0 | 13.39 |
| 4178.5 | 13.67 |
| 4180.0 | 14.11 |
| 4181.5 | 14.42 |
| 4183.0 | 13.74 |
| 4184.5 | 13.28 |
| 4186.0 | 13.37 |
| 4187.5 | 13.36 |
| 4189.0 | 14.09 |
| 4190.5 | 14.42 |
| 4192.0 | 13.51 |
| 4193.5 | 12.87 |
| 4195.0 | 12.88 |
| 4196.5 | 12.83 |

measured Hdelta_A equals -1.6 angstroms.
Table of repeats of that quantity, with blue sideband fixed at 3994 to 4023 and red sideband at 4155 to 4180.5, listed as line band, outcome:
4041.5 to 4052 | 0.8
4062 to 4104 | 1.1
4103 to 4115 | 0.5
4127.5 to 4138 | -0.4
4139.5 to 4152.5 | 0.6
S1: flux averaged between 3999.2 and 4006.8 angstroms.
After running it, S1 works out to 13.2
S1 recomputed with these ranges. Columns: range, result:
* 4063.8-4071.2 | 13.1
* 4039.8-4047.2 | 12.4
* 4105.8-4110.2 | 12.8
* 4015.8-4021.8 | 14.1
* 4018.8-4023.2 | 14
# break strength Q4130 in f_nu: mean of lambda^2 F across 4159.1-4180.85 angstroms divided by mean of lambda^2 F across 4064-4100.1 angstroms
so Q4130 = 1.06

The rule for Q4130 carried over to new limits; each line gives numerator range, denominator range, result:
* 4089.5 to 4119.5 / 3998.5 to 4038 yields 1.03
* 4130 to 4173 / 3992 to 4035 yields 1.06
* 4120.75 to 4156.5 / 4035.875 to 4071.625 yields 1.08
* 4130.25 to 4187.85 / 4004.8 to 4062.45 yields 1.07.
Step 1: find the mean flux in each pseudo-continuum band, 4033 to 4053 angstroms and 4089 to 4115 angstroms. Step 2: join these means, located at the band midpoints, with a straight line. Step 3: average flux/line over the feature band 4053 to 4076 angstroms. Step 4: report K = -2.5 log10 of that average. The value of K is 0.038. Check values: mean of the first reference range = 13.1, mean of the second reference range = 13.4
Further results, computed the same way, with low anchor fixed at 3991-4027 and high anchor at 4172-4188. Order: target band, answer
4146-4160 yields 0.05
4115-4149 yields -0.03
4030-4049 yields 0.05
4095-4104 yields 0.11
